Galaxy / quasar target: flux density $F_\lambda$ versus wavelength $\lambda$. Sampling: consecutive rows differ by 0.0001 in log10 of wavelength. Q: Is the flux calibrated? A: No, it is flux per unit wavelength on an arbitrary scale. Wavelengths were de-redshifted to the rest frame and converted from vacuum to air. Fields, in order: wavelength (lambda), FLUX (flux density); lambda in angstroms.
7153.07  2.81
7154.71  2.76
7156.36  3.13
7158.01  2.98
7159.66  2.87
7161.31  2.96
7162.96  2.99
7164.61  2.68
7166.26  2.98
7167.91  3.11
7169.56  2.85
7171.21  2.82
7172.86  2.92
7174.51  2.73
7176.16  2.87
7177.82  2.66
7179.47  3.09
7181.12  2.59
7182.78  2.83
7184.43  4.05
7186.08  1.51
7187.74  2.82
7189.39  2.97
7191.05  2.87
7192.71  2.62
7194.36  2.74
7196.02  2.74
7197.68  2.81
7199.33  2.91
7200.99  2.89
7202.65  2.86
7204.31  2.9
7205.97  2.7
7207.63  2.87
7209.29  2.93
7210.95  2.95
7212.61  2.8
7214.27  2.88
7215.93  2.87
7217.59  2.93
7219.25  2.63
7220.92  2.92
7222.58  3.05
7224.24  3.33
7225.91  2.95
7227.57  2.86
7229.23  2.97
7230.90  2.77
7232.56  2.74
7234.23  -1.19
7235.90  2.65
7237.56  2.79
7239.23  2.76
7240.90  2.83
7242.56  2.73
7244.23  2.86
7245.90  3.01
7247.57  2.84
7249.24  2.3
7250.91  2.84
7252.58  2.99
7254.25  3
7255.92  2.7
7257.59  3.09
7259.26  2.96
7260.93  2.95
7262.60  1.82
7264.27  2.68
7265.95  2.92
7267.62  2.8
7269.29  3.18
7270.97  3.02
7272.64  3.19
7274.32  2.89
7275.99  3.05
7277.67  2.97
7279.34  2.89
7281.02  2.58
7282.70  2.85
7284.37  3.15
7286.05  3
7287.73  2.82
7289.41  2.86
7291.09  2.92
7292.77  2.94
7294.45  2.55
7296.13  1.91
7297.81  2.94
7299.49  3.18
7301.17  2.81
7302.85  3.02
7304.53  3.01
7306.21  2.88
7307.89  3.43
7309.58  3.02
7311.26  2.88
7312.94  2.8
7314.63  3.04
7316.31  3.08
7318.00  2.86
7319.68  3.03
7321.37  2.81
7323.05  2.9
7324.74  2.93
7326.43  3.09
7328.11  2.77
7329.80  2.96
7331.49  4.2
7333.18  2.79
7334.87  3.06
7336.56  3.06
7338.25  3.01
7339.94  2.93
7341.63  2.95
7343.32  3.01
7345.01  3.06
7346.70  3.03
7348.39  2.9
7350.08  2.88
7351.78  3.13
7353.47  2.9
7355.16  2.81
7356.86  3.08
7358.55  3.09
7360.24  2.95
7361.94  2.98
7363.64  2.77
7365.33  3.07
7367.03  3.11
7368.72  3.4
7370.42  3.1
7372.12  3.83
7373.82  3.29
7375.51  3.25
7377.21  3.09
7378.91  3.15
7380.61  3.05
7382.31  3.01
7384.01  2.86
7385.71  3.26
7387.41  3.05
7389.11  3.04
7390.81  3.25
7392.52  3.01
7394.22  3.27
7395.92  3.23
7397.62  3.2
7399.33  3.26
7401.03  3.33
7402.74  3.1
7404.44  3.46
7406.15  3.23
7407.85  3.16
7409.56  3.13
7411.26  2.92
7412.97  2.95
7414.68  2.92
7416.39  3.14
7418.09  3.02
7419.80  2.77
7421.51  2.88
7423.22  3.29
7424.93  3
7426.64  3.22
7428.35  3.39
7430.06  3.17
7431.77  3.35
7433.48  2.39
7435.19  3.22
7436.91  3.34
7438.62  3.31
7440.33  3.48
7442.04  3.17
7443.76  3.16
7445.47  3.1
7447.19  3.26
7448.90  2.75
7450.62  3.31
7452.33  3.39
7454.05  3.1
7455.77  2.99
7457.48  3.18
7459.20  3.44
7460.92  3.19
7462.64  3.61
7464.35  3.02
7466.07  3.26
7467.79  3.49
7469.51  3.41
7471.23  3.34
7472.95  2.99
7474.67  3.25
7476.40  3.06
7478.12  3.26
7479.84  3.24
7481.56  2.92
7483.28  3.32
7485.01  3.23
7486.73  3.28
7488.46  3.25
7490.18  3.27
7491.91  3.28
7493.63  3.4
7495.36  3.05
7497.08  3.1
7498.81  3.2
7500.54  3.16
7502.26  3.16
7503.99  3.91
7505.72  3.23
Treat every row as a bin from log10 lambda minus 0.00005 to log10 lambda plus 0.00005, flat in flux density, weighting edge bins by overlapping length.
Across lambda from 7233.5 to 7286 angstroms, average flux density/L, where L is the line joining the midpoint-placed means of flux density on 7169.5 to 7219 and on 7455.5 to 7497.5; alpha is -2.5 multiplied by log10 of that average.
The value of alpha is 0.08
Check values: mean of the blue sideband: 2.83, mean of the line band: 2.73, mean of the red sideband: 3.24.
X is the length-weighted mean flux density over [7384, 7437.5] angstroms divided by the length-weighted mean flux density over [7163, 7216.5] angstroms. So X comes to 1.1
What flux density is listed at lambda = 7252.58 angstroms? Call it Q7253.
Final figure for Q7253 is 2.99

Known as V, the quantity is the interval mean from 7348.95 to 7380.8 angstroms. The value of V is 3.1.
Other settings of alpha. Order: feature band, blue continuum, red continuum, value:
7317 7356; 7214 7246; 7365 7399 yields 0.01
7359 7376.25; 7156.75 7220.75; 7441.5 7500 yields -0.03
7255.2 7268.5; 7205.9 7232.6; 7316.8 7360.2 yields 0.08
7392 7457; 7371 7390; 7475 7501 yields 0.01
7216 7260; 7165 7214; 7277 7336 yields 0.07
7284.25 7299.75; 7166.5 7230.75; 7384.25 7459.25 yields 0.07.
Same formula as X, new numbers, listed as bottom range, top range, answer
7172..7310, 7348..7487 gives 1.12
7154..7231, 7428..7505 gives 1.12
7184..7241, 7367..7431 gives 1.16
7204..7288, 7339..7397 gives 1.11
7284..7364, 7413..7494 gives 1.07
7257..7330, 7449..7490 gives 1.12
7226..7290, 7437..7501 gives 1.18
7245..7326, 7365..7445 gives 1.09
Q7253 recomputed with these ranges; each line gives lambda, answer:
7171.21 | 2.82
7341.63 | 2.95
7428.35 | 3.39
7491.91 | 3.28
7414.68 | 2.92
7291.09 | 2.92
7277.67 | 2.97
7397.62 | 3.2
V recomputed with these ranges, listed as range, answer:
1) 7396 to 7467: 3.16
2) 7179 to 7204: 2.82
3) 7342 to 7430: 3.1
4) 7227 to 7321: 2.79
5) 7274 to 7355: 2.95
